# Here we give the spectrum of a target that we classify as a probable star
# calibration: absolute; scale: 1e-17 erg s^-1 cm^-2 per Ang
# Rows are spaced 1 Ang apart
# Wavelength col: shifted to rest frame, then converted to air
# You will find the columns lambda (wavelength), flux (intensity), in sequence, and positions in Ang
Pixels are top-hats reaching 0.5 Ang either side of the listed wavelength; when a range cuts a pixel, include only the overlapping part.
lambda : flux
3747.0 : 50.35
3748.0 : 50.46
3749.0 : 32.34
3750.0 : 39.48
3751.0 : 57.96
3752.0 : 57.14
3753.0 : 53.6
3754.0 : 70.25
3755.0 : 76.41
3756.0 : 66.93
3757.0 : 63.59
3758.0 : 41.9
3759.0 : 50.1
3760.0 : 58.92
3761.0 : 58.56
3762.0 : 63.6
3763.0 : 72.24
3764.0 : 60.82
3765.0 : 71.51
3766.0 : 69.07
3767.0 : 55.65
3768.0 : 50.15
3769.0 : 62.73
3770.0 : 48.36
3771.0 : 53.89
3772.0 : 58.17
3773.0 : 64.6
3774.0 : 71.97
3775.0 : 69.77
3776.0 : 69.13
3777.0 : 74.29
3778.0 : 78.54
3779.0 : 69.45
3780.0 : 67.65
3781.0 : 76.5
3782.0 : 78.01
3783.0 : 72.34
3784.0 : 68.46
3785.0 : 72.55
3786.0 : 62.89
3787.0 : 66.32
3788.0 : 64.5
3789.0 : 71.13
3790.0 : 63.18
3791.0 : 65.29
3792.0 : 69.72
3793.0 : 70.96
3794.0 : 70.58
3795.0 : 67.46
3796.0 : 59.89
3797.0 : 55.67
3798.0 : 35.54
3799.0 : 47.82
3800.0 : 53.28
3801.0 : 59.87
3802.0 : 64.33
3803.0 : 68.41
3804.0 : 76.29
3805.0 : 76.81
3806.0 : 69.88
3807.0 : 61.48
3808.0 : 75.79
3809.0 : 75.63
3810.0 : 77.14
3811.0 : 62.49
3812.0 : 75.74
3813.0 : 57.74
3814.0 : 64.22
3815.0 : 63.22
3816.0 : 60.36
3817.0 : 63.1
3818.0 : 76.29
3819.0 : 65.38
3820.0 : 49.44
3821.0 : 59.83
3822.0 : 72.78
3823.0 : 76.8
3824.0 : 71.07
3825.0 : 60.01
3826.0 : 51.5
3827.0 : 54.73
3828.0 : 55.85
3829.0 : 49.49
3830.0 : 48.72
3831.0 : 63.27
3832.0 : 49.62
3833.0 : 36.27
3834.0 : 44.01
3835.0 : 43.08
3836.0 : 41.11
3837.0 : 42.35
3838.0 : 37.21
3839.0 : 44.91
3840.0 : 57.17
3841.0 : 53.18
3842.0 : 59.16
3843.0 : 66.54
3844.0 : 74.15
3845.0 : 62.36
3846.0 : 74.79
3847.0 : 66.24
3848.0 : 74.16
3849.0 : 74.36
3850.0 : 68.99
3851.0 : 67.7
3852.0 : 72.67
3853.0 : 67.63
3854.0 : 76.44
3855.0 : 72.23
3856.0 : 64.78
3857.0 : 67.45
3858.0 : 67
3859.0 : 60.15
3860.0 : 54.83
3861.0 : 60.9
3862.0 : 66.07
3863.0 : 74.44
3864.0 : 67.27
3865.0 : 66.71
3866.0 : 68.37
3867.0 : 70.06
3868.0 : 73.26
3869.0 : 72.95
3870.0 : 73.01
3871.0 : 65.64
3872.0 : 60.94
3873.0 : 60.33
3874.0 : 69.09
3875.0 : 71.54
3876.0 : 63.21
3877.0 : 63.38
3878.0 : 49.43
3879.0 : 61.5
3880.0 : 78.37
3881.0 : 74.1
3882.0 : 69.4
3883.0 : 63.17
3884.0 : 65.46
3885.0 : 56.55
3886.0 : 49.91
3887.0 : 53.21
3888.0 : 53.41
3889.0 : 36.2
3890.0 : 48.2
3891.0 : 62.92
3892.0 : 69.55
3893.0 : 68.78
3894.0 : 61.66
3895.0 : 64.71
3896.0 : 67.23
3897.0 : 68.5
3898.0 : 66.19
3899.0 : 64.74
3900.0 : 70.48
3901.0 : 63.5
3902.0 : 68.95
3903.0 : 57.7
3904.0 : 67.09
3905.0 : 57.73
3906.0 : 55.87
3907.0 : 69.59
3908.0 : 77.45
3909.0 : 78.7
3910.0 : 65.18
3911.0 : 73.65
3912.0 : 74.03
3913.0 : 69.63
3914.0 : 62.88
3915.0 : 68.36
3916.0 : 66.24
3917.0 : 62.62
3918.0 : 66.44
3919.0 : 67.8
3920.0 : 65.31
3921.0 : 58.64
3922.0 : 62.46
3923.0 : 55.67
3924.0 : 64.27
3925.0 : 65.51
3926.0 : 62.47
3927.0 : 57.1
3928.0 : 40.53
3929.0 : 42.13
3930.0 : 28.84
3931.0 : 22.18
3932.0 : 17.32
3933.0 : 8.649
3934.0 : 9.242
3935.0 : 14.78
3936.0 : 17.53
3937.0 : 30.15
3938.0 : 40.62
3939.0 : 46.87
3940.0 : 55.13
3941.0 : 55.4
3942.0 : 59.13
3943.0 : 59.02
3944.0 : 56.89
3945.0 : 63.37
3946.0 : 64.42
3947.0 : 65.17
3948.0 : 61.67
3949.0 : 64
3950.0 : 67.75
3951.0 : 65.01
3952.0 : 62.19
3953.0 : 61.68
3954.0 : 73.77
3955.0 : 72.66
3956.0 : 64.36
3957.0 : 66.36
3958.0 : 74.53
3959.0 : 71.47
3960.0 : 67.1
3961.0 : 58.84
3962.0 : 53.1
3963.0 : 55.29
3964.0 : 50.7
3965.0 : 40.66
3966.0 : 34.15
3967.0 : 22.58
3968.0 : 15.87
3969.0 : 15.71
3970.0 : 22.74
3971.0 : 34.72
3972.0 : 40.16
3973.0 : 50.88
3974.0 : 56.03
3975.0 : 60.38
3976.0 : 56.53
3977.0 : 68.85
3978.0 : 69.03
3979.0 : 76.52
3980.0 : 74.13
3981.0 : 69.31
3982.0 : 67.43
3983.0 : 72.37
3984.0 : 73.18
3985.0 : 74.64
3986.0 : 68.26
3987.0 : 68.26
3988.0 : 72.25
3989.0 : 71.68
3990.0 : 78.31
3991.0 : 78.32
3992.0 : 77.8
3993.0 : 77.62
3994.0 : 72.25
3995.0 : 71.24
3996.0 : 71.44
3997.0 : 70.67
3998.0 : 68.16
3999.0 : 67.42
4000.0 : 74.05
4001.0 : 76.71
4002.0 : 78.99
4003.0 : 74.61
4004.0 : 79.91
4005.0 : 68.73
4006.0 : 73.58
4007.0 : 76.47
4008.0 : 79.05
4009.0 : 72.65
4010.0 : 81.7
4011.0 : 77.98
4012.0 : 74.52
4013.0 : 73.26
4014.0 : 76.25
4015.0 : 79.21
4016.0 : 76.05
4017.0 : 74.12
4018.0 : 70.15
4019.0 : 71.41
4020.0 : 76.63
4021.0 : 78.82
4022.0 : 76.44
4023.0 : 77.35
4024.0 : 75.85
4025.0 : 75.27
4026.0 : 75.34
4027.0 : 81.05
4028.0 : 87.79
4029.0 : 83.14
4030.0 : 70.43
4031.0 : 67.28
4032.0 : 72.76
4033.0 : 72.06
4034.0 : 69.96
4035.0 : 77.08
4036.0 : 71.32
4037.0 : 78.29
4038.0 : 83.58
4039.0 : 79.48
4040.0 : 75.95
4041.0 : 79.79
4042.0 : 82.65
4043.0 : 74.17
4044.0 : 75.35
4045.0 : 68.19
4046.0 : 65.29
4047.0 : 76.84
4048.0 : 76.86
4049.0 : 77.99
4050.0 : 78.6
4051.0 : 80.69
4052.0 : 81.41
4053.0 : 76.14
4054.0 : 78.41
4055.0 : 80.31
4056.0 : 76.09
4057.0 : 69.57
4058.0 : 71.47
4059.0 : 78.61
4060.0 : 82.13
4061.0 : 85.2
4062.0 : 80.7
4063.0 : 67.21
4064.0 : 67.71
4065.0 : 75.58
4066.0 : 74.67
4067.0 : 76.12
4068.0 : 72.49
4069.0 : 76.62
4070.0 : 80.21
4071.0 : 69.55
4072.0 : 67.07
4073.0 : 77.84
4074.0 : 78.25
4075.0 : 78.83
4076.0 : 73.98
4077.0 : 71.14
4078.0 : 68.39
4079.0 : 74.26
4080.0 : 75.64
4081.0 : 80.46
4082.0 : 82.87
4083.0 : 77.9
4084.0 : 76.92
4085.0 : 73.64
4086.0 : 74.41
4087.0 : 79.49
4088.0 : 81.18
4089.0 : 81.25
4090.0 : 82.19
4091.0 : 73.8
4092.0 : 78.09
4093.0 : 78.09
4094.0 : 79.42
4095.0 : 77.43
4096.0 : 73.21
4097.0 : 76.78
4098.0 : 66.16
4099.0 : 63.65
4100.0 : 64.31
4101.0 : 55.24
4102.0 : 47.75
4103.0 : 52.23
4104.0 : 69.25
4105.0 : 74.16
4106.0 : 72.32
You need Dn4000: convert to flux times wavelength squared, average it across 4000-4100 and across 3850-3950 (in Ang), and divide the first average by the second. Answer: 1.37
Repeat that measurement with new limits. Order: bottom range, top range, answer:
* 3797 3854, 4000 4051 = 1.37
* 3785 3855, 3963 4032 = 1.19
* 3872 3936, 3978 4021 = 1.33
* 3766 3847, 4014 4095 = 1.39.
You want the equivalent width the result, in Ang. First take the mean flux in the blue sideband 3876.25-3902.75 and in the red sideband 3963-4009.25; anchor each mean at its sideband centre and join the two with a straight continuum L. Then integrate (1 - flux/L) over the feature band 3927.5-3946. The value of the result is 7.3 Ang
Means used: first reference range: 62.3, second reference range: 63.2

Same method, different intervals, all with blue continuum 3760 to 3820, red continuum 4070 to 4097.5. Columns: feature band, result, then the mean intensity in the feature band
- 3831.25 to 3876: 3.4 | 62.8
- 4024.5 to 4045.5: -0.5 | 76.2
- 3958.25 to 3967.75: 2.9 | 50.2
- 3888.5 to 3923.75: 2.6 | 64.7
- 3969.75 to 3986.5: 2.6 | 61.5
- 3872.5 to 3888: 1.3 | 62.9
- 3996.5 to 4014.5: -0.3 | 74.7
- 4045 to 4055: -0.2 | 76.6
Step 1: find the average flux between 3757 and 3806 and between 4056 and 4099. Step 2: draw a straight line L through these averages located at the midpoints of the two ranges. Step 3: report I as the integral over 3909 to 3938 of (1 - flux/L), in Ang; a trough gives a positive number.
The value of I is 8.0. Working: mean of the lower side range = 64.2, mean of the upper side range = 75.7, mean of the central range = 50.3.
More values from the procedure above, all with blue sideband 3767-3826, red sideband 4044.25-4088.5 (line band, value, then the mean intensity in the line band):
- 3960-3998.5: 6.91 Ang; 59.6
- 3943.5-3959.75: 1.25 Ang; 66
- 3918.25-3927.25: 1.02 Ang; 62.4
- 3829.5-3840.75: 3.48 Ang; 46.3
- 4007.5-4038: -0.71 Ang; 75.9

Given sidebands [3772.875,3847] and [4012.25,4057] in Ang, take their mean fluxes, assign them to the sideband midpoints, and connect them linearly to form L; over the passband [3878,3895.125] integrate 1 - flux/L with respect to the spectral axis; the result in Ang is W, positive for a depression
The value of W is 1.73 Ang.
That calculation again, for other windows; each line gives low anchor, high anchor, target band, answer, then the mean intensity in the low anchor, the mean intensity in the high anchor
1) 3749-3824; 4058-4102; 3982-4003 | -0.43 Ang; 64.3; 74.7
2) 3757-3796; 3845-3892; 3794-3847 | 4.20 Ang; 65.2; 65.2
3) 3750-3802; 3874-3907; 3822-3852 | 2.29 Ang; 63.3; 62.5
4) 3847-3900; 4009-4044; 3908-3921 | -0.04 Ang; 65.2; 76.3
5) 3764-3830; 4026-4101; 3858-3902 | 2.69 Ang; 64.8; 75.7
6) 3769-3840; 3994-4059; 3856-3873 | -0.17 Ang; 62.3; 75.5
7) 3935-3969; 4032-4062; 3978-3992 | -2.47 Ang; 53.9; 76.7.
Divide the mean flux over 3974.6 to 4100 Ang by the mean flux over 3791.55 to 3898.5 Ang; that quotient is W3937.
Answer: 1.2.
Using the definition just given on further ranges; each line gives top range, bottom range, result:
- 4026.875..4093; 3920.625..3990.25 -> 1.42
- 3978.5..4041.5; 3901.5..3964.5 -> 1.31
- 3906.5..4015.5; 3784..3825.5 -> 0.93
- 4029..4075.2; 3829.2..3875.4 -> 1.21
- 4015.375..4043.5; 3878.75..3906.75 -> 1.22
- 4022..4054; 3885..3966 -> 1.33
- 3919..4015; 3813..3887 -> 0.95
